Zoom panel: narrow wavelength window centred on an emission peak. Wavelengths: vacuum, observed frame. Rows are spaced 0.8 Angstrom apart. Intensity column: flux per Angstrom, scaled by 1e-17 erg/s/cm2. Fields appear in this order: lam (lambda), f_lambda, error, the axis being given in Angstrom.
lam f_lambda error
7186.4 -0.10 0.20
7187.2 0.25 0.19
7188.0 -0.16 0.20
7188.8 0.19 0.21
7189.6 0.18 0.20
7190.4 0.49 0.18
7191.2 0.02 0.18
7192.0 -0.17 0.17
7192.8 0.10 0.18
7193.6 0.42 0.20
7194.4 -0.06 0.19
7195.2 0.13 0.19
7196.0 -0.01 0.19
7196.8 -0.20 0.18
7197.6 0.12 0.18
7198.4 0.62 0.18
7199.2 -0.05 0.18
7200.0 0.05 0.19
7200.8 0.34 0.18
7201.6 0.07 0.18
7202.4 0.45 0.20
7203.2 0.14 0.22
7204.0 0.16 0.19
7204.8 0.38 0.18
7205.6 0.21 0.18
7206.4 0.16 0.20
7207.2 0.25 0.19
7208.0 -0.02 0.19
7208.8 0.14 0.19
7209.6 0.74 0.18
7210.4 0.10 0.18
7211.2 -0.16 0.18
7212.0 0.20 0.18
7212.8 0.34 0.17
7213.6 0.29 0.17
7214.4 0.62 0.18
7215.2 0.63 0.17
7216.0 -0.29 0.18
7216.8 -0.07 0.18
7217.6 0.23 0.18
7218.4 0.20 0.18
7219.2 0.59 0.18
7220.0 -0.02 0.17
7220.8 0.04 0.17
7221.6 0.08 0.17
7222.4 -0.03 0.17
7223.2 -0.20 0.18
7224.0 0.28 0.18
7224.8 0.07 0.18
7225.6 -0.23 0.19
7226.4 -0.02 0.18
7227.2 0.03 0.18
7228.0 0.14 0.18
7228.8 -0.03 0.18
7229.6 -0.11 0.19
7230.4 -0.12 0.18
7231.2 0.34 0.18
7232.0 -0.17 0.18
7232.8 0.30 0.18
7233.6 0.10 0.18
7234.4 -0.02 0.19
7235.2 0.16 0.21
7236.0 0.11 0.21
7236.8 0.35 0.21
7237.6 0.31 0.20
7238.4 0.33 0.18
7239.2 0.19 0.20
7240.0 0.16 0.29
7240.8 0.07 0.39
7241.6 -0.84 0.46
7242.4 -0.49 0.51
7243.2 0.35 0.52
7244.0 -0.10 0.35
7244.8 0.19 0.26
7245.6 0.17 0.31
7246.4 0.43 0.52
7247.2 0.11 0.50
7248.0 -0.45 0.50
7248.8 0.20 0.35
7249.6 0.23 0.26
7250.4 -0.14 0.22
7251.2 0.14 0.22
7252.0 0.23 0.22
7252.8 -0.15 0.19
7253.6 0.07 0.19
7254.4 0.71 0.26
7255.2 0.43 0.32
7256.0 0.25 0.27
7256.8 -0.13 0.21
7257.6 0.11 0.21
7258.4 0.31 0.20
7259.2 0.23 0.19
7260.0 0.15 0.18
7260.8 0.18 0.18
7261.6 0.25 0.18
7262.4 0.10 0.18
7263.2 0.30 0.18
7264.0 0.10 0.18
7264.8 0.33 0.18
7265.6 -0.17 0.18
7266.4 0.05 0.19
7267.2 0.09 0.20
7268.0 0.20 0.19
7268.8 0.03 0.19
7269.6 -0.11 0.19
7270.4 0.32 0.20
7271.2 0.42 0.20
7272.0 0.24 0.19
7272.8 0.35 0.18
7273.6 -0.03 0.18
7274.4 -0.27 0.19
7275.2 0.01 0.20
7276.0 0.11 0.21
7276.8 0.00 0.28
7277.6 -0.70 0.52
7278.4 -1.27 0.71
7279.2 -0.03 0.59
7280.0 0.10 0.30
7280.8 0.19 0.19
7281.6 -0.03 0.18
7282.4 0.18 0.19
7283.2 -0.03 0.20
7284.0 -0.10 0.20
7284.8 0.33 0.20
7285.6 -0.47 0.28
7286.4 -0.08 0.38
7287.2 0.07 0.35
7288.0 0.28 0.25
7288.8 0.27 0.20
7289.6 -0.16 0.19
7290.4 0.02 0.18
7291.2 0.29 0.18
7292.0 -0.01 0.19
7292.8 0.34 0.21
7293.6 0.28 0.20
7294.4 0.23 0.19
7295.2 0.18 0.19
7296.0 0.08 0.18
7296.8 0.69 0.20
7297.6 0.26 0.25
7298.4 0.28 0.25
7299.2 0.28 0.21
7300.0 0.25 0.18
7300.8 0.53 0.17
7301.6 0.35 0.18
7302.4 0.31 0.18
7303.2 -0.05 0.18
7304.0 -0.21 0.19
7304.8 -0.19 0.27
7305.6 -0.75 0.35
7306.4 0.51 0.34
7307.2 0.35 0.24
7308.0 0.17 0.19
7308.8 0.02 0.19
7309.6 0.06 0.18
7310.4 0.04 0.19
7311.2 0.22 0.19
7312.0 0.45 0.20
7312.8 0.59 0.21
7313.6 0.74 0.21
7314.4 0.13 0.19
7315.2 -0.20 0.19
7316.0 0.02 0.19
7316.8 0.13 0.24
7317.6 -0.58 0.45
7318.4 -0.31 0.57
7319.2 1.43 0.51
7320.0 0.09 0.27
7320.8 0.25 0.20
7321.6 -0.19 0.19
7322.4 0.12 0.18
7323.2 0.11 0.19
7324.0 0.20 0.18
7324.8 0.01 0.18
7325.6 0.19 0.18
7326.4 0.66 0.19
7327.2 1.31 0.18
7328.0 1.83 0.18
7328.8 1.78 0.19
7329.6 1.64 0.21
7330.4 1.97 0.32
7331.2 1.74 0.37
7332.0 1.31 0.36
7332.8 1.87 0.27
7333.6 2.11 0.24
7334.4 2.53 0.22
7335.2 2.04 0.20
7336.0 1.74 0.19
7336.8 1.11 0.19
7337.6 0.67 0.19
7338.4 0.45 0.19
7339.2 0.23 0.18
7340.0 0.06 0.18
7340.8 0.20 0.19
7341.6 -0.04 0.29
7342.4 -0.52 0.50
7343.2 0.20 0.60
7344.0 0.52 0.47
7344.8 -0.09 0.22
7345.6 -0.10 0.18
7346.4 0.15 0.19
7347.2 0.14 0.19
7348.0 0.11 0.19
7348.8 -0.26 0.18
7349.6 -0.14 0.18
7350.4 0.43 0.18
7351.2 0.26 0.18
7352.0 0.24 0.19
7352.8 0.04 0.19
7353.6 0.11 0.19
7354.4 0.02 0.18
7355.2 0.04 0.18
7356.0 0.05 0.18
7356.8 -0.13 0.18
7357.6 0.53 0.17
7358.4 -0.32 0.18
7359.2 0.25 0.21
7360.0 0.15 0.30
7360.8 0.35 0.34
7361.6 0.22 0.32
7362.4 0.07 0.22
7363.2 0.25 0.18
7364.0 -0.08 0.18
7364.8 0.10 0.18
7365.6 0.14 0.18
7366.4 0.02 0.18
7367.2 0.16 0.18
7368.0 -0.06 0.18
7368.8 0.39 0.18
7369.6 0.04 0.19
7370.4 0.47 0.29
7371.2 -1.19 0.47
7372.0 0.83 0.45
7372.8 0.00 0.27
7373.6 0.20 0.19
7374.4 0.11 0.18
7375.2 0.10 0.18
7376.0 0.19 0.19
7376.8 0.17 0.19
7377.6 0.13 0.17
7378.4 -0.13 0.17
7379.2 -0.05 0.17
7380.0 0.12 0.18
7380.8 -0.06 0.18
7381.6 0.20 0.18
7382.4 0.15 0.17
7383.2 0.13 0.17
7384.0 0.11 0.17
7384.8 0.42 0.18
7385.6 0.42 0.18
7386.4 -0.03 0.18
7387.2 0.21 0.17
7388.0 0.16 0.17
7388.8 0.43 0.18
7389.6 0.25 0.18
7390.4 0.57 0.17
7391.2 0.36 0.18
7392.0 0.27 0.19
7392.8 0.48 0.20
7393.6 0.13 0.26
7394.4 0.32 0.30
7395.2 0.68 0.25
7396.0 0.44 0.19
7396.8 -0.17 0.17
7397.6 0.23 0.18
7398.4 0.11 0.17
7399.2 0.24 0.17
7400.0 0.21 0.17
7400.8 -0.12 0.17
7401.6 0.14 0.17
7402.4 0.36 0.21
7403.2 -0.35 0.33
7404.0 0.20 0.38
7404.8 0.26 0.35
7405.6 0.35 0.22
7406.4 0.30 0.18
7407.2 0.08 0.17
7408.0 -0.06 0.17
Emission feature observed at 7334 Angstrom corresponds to [O II] 3727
